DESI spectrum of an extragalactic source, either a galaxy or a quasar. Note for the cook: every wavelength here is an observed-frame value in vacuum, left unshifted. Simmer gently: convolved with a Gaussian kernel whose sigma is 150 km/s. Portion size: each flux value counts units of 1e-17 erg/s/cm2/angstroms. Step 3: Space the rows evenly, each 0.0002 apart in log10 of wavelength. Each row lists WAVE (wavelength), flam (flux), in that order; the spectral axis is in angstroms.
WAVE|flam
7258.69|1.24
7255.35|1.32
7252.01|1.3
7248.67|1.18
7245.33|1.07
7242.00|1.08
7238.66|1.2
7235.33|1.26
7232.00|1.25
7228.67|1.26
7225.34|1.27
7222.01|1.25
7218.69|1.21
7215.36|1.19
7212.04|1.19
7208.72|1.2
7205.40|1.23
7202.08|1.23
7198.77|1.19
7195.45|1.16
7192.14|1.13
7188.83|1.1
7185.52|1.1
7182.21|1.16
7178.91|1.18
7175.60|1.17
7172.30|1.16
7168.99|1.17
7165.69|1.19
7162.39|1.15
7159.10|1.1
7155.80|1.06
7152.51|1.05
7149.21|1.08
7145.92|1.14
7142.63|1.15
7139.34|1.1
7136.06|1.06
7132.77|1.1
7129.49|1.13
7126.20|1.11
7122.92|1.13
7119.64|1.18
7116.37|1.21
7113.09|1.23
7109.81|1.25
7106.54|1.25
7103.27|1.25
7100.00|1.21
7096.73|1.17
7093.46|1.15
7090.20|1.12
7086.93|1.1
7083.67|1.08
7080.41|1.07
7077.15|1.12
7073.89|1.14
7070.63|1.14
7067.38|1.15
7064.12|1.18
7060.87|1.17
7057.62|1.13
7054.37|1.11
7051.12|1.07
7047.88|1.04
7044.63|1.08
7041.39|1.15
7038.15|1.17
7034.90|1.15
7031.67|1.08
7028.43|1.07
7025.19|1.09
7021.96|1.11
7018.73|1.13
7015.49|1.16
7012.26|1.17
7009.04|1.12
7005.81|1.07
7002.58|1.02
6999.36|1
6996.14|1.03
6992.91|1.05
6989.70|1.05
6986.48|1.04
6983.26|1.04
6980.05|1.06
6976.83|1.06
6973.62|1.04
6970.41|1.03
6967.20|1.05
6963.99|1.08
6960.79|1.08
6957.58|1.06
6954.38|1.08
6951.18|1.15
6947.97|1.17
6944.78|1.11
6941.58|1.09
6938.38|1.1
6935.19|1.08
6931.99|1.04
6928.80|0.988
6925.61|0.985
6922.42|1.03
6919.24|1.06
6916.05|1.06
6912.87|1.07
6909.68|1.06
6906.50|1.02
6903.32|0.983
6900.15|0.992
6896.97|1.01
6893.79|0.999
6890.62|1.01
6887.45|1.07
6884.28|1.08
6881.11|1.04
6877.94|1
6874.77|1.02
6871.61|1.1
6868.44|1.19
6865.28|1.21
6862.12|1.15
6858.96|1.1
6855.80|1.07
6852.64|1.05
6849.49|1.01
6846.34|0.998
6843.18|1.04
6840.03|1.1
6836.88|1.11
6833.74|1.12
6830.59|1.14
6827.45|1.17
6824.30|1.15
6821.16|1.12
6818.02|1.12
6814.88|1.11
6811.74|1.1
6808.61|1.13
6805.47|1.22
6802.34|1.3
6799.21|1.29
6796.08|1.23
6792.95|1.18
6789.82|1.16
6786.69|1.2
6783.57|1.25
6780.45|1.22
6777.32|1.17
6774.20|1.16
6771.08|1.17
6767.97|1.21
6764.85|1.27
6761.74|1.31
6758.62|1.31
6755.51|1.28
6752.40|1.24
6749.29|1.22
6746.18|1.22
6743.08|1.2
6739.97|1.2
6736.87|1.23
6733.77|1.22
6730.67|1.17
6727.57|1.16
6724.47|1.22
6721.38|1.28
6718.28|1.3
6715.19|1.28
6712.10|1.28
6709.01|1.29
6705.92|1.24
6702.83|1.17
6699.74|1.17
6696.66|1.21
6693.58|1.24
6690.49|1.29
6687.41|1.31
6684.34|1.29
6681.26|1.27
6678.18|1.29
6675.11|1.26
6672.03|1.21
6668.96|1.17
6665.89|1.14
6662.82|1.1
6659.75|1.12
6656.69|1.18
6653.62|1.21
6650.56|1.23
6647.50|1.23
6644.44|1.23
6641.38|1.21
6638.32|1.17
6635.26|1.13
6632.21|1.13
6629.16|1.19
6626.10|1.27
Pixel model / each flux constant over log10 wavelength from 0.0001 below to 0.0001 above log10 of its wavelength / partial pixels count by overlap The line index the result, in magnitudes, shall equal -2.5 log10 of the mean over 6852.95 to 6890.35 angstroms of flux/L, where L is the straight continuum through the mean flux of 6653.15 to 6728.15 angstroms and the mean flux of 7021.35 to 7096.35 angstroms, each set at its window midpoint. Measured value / 0.081 mag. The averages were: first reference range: 1.23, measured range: 1.09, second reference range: 1.12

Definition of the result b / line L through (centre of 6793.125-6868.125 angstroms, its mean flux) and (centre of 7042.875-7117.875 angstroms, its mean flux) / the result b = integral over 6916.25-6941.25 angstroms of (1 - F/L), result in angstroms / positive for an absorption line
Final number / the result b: 2.1 angstroms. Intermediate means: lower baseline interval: 1.13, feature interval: 1.04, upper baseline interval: 1.15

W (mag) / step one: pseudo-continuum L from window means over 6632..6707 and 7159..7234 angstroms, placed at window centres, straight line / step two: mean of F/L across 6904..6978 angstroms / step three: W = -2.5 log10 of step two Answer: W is 0.13 mag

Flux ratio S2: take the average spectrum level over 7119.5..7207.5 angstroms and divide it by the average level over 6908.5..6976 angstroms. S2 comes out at 1.07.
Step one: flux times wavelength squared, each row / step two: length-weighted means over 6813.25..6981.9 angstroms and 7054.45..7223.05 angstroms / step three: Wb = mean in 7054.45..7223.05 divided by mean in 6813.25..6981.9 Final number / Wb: 1.15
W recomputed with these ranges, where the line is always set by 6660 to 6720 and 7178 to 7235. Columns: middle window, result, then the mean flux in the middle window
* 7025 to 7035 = 0.11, 1.09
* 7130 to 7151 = 0.09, 1.11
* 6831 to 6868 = 0.12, 1.09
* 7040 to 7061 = 0.10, 1.1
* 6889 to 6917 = 0.19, 1.02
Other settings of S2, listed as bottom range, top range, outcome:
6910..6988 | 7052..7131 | 1.09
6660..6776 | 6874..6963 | 0.85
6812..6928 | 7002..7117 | 1.06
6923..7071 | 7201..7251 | 1.11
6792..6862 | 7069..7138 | 1.02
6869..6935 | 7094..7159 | 1.11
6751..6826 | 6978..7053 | 0.90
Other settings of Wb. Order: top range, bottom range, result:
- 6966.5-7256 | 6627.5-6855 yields 1.06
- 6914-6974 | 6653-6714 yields 0.94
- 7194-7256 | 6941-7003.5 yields 1.22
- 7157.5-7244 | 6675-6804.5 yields 1.09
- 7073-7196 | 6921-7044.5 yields 1.11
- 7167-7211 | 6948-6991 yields 1.17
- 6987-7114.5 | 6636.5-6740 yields 1.02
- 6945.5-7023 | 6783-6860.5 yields 0.99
